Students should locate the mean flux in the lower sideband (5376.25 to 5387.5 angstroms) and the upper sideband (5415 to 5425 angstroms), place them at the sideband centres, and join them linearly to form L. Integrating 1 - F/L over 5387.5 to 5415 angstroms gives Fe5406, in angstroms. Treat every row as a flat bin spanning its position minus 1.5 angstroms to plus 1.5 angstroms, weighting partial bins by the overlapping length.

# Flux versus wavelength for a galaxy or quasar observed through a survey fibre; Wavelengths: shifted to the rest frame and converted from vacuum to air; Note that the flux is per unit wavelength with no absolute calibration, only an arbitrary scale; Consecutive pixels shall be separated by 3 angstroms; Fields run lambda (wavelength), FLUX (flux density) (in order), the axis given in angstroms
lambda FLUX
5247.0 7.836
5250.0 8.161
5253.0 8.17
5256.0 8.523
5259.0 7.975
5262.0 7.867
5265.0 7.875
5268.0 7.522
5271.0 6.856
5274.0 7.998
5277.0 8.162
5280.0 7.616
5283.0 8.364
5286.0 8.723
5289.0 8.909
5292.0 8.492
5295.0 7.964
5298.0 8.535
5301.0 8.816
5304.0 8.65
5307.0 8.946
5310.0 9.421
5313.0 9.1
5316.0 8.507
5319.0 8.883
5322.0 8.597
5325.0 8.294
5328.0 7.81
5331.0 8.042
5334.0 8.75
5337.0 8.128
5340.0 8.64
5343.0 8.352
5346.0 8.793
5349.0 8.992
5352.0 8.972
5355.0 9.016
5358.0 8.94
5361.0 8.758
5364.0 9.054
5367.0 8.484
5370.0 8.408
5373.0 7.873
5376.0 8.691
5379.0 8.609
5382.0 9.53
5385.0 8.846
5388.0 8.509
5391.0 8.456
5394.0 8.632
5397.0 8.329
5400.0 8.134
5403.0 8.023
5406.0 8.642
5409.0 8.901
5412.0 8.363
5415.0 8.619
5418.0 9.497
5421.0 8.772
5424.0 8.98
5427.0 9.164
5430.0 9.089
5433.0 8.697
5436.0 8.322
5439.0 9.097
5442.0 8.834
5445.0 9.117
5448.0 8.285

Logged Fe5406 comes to 1.6 angstroms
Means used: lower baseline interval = 8.92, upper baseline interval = 9.02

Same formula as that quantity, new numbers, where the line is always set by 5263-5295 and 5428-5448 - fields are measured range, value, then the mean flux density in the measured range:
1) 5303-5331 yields -1.45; 8.66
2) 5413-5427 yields -0.37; 8.97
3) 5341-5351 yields -0.42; 8.72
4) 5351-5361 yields -0.62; 8.94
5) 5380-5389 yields -0.43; 8.97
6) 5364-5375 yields 0.13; 8.38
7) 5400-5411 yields 0.26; 8.46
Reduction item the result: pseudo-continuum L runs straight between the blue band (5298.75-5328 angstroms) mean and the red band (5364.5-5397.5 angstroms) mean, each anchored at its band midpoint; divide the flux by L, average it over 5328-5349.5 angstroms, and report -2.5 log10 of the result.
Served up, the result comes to 0.03 mag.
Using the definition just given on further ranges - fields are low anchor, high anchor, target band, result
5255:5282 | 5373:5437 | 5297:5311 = -0.105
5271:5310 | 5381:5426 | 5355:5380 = -0.004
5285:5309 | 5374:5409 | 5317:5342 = 0.029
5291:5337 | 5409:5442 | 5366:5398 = 0.021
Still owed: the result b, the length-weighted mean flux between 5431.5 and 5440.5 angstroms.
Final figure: 8.71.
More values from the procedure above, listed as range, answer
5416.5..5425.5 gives 9.08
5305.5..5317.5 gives 8.99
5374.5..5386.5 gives 8.92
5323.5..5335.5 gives 8.22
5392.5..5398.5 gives 8.48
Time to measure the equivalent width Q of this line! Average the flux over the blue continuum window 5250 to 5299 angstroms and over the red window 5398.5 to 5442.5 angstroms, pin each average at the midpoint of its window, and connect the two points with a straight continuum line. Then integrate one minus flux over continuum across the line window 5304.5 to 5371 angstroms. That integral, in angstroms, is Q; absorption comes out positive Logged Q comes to -2.42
